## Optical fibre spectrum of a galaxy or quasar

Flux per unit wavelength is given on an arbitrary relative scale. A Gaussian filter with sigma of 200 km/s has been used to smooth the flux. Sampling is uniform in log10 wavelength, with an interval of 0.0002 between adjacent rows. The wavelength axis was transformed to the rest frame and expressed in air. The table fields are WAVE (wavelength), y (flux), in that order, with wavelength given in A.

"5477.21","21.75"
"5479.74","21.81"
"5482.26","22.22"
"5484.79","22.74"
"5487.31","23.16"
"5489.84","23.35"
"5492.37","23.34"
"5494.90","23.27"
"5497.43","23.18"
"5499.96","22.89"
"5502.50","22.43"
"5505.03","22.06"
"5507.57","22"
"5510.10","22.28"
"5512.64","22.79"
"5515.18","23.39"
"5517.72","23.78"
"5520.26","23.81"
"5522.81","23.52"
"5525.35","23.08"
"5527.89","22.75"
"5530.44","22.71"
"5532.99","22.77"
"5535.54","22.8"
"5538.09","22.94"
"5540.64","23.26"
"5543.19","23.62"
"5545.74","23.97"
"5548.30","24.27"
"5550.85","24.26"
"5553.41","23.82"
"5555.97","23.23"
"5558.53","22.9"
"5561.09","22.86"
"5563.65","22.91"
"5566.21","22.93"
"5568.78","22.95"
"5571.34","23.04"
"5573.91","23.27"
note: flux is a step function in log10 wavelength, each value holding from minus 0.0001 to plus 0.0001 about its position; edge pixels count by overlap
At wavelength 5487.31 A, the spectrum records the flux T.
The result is 23.16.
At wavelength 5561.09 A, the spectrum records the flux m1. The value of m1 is 22.86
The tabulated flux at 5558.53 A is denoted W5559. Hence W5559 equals 22.9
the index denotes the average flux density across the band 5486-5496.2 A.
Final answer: 23.3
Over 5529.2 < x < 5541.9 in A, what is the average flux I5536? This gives 22.9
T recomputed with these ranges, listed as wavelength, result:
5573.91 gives 23.27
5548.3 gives 24.27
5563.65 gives 22.91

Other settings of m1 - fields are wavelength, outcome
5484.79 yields 22.74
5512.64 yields 22.79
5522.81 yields 23.52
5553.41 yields 23.82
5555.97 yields 23.23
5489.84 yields 23.35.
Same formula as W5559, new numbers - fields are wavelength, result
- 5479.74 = 21.81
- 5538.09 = 22.94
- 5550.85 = 24.26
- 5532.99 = 22.77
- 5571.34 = 23.04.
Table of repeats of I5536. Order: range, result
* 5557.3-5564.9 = 22.9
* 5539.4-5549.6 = 23.8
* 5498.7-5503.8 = 22.6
